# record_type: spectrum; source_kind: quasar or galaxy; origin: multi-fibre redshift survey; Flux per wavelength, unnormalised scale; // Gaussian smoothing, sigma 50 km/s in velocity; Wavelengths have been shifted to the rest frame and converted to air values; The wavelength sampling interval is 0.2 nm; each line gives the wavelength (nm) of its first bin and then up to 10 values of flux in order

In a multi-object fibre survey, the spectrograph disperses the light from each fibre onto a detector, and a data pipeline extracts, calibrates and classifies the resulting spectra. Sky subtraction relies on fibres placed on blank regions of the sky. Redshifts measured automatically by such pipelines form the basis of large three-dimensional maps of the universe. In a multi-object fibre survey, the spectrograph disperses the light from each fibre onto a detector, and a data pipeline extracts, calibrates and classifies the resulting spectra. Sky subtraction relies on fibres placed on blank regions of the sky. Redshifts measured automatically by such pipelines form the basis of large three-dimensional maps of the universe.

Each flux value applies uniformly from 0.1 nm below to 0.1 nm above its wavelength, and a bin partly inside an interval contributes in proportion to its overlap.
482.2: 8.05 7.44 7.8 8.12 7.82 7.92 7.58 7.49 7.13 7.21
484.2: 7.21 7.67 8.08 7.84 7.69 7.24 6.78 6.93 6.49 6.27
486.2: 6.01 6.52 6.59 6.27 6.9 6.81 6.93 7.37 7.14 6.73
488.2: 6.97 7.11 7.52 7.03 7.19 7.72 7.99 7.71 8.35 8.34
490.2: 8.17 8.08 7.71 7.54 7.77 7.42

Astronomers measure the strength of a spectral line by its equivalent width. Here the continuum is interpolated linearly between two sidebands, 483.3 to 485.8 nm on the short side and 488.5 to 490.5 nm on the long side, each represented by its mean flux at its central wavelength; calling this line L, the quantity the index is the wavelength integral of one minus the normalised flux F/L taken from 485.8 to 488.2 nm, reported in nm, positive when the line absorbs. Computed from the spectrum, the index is 0.28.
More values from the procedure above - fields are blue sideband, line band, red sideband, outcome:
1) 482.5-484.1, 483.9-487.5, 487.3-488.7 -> 0.196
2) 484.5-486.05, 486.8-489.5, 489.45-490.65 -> 0.201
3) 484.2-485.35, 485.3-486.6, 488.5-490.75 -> 0.196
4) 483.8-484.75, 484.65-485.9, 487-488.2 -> 0.027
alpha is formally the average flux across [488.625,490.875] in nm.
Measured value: 7.8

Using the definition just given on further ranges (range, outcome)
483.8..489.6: 7.09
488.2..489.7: 7.43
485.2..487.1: 6.57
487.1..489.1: 7.08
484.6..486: 7.16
